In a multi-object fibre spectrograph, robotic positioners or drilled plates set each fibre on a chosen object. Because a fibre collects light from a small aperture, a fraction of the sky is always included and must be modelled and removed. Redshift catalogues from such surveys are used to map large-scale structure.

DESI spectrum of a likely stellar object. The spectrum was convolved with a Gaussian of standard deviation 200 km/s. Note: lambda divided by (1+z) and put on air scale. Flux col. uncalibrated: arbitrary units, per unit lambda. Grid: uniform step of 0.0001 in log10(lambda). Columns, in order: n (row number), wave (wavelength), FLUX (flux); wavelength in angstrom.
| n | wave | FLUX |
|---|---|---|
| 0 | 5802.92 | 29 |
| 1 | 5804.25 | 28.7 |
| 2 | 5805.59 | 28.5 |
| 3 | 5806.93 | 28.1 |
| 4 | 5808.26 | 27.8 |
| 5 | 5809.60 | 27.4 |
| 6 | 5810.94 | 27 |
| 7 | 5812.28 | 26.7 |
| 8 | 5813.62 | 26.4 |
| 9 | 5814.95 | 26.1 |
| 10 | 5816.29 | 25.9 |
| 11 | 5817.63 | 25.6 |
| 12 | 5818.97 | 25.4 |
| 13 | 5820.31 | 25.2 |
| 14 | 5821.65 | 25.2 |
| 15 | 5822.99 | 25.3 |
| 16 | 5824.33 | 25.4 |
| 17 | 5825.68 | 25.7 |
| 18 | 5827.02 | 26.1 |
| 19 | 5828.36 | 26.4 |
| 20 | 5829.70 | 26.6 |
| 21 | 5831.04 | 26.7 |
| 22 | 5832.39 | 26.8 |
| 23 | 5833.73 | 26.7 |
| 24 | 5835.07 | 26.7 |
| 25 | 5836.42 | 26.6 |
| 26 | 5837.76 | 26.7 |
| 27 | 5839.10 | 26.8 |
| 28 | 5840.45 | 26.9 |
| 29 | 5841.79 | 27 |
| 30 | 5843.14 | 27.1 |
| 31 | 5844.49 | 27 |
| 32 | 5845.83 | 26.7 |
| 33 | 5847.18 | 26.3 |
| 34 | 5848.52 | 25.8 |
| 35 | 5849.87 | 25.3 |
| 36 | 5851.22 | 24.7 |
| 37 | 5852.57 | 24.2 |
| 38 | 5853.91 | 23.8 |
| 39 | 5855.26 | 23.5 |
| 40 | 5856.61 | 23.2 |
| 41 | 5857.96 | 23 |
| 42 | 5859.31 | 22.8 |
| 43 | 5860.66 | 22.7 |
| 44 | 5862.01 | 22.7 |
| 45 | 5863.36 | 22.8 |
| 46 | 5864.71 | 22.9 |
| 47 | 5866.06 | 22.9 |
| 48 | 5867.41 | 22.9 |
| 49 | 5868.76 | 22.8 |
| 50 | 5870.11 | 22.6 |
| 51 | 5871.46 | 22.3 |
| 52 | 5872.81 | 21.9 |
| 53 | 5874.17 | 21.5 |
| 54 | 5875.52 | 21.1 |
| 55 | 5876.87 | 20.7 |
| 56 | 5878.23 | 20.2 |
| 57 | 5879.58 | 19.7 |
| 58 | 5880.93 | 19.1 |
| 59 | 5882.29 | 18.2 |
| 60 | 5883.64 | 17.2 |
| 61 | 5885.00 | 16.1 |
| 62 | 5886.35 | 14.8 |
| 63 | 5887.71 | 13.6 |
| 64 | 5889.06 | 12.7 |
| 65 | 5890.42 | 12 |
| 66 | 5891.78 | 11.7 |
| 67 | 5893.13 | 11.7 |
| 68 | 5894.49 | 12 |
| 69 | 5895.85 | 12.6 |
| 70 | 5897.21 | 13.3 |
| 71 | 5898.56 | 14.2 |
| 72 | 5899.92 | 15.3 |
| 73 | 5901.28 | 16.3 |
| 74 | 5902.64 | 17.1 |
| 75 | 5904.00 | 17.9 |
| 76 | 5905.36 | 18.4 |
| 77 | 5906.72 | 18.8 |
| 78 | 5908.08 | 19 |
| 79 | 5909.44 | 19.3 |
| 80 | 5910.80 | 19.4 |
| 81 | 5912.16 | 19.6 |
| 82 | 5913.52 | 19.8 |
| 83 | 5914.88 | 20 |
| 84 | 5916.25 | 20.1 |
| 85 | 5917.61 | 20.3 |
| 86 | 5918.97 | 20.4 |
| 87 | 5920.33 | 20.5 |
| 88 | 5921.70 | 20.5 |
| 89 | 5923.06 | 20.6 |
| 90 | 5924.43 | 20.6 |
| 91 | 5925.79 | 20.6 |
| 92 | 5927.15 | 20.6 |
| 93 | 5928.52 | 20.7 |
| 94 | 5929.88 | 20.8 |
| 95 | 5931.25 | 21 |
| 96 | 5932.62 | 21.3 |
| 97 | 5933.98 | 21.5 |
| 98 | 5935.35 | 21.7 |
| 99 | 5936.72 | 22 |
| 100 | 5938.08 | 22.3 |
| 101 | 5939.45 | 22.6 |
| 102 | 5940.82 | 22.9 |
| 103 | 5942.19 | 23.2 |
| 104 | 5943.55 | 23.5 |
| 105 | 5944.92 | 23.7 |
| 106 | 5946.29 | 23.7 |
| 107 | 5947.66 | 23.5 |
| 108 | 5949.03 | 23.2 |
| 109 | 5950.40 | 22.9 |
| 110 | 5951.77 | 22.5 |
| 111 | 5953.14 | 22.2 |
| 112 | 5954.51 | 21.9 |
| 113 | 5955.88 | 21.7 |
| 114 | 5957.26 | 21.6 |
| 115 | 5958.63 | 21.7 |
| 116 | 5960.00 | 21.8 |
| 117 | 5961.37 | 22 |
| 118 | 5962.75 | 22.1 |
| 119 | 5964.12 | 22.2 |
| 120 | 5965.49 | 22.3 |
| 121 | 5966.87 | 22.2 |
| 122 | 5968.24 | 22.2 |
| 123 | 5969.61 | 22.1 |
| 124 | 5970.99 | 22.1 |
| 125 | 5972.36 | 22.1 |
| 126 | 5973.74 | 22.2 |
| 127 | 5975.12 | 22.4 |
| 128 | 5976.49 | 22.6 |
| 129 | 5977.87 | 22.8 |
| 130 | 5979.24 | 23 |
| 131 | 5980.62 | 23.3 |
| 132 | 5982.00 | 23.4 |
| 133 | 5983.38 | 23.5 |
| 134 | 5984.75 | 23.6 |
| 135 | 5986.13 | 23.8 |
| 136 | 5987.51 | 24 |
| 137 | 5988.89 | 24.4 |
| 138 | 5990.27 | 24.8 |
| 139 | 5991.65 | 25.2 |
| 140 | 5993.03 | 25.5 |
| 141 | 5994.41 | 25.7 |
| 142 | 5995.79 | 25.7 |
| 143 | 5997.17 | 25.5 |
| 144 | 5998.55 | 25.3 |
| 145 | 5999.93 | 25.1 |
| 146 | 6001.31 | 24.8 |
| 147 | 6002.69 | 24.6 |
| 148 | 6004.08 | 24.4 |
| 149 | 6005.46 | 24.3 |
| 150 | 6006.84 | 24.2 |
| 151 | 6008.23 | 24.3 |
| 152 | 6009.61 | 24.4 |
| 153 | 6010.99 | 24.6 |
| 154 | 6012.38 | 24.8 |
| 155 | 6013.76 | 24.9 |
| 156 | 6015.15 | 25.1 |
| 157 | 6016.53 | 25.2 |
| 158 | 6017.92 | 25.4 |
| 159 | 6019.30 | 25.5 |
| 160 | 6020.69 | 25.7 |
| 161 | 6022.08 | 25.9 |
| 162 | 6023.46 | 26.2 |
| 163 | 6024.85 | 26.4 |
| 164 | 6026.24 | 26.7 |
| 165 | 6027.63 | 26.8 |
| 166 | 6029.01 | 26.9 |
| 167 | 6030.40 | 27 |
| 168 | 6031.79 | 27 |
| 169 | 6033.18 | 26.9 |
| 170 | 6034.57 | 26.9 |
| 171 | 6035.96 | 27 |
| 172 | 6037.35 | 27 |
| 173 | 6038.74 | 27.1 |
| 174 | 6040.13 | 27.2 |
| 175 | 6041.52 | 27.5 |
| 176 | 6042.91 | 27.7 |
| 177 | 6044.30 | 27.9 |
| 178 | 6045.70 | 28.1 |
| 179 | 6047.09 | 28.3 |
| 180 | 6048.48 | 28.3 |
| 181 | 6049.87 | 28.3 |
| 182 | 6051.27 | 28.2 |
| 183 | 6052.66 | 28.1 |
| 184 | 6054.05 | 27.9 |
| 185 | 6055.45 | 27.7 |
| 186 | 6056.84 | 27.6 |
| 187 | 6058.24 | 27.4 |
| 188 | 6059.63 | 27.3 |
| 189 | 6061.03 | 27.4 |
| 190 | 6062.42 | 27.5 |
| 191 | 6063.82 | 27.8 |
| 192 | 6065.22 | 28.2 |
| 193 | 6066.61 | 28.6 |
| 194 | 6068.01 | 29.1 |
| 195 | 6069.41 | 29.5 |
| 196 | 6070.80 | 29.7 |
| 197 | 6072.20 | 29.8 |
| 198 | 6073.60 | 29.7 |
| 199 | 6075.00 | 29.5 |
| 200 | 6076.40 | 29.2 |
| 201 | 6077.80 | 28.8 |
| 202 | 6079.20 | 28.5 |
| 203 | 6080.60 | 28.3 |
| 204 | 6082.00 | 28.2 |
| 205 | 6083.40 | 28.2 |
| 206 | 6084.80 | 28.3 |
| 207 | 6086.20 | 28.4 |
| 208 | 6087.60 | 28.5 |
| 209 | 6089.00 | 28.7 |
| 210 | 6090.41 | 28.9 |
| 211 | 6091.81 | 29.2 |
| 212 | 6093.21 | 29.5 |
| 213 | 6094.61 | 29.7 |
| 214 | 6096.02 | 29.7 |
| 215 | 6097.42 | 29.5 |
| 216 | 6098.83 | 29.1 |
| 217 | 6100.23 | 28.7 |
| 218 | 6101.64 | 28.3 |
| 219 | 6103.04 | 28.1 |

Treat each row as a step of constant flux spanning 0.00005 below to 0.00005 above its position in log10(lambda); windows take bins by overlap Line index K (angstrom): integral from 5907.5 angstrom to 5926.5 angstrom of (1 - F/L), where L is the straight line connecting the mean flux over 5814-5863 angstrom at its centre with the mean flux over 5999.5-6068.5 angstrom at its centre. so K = 4.3 angstrom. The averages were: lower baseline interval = 25.5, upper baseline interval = 26.6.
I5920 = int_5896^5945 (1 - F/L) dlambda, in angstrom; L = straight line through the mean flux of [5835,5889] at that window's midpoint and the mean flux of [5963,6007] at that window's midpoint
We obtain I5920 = 7.0 angstrom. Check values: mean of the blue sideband 22.7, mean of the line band 19.9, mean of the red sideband 23.7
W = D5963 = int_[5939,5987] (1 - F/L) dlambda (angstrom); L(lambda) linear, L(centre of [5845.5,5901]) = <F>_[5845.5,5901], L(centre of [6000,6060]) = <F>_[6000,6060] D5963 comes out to 1.9 angstrom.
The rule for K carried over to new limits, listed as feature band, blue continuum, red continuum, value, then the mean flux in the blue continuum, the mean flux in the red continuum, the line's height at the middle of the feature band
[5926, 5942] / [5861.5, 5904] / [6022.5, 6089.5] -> -0.57 angstrom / 17.9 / 27.9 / 20.9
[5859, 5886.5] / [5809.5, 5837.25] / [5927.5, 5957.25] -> 4.07 angstrom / 26.2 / 22.3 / 24.6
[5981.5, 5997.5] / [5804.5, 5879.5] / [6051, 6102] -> 1.57 angstrom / 25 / 28.6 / 27.3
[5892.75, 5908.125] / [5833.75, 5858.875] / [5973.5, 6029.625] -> 5.97 angstrom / 25.6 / 24.7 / 25.3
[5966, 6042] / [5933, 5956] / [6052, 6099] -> 1.62 angstrom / 22.7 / 28.6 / 25.4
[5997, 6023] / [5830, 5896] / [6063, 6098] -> 1.64 angstrom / 21.8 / 28.9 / 26.6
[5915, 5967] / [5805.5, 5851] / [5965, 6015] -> 6.05 angstrom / 26.4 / 23.9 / 24.7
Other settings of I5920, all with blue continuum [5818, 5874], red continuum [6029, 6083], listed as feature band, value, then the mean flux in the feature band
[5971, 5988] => 2.5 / 23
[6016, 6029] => 0.7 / 26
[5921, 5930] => 1.9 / 20.6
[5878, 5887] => 2.7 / 17.8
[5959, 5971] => 2.1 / 22.1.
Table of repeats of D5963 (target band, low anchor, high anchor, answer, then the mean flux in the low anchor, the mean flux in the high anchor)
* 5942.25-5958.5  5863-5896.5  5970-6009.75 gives -0.6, 18.2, 24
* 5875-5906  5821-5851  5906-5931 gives 8.9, 26.3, 20.1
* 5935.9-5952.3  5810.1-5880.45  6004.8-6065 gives 1.7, 24.7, 26.7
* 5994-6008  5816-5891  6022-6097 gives 0.9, 23.2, 28.1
